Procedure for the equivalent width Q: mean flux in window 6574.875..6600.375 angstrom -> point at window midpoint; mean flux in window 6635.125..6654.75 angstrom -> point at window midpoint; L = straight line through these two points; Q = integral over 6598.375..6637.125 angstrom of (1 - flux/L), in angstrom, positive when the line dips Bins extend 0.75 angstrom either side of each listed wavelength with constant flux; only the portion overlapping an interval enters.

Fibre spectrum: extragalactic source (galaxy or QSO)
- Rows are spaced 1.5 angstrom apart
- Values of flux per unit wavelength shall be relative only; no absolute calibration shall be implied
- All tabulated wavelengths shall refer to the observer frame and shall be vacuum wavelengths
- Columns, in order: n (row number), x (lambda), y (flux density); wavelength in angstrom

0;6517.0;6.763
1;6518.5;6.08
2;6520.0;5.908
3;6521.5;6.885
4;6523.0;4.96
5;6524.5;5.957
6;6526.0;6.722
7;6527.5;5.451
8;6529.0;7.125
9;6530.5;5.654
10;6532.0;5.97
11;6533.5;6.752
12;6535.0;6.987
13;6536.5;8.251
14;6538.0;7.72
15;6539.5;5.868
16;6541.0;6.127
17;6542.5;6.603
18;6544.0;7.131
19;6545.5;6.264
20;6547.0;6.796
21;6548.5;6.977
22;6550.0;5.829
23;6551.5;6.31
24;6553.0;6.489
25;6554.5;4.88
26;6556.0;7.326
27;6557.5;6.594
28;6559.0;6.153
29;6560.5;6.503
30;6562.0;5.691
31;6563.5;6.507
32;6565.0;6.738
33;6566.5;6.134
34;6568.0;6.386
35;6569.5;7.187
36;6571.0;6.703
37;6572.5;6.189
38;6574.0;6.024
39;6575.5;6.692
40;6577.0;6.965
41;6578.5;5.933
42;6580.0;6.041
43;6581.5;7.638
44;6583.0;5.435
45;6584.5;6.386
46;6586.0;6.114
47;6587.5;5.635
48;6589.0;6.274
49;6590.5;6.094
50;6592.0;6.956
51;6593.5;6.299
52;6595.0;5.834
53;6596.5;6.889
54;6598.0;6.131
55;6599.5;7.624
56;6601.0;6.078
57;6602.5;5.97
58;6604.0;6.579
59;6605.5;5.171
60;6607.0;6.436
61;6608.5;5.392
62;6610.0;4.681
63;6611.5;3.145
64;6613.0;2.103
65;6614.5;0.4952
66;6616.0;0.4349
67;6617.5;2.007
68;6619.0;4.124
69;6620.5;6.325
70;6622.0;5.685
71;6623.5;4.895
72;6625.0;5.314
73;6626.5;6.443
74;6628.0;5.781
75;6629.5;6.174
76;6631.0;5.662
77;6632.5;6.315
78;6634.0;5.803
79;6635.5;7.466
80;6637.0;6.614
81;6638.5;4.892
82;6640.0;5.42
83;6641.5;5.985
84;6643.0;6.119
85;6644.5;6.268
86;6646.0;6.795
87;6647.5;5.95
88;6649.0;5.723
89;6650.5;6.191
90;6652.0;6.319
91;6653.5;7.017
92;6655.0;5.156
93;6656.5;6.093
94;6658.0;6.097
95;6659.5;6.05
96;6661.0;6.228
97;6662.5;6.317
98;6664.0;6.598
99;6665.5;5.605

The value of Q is 7.3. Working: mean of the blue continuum 6.41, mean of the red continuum 6.16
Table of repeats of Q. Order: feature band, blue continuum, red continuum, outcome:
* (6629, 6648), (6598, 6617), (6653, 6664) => -2.07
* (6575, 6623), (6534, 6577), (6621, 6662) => 6.72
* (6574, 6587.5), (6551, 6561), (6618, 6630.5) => -0.69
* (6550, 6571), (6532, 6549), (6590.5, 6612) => 0.55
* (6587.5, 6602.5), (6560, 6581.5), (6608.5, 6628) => -3.62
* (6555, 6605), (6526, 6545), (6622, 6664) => -0.09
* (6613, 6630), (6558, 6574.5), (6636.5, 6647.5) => 5.25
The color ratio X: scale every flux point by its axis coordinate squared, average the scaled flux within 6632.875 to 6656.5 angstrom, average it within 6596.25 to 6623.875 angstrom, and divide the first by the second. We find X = 1.31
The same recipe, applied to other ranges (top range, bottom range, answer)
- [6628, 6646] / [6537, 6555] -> 0.97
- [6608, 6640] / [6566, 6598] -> 0.76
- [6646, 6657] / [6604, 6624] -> 1.54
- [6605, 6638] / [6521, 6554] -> 0.77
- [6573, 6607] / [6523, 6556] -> 0.99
